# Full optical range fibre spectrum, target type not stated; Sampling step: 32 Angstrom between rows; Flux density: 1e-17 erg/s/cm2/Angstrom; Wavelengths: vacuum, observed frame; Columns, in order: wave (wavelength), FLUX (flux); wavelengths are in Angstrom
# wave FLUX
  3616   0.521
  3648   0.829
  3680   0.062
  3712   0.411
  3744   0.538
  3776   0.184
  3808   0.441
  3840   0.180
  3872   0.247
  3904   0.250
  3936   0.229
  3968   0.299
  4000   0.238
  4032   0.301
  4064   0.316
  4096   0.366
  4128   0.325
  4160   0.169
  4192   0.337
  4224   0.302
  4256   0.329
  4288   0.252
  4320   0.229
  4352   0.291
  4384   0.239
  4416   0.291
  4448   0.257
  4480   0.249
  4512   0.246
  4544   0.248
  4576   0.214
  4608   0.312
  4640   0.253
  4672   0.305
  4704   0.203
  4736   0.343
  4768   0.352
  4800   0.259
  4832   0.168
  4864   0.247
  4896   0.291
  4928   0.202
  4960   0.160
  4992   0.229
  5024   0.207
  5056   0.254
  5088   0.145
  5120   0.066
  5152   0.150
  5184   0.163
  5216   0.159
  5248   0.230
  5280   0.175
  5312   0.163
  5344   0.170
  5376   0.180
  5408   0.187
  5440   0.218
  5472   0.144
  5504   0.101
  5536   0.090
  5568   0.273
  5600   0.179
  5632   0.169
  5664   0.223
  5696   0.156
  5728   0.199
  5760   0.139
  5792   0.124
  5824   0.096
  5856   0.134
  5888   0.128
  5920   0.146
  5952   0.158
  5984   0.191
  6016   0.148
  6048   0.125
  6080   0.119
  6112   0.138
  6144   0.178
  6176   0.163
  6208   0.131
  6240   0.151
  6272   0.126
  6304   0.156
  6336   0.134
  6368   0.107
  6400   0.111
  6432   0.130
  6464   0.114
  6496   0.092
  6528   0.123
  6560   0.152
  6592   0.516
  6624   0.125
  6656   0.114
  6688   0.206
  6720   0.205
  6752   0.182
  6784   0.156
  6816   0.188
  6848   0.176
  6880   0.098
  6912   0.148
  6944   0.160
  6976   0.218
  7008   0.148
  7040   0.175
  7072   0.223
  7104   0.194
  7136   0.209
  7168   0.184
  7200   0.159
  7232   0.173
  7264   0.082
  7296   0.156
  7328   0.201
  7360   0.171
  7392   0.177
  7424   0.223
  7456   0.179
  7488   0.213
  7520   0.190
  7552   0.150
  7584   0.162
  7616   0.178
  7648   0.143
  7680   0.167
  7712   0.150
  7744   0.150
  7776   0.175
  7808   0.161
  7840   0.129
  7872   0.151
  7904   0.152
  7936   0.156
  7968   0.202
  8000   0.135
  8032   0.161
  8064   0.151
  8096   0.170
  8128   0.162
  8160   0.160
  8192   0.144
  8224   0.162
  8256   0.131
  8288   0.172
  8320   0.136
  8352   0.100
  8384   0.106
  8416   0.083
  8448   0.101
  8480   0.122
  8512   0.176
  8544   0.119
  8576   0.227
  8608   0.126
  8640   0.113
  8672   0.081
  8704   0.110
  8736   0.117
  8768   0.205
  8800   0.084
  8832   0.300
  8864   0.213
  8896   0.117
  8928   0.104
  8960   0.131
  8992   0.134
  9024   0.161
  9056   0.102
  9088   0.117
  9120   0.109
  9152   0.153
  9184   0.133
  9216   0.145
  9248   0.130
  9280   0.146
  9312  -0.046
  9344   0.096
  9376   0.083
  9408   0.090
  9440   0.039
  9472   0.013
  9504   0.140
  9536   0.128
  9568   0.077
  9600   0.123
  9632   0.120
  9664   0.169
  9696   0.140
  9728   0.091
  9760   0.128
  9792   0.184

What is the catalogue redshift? 0.77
